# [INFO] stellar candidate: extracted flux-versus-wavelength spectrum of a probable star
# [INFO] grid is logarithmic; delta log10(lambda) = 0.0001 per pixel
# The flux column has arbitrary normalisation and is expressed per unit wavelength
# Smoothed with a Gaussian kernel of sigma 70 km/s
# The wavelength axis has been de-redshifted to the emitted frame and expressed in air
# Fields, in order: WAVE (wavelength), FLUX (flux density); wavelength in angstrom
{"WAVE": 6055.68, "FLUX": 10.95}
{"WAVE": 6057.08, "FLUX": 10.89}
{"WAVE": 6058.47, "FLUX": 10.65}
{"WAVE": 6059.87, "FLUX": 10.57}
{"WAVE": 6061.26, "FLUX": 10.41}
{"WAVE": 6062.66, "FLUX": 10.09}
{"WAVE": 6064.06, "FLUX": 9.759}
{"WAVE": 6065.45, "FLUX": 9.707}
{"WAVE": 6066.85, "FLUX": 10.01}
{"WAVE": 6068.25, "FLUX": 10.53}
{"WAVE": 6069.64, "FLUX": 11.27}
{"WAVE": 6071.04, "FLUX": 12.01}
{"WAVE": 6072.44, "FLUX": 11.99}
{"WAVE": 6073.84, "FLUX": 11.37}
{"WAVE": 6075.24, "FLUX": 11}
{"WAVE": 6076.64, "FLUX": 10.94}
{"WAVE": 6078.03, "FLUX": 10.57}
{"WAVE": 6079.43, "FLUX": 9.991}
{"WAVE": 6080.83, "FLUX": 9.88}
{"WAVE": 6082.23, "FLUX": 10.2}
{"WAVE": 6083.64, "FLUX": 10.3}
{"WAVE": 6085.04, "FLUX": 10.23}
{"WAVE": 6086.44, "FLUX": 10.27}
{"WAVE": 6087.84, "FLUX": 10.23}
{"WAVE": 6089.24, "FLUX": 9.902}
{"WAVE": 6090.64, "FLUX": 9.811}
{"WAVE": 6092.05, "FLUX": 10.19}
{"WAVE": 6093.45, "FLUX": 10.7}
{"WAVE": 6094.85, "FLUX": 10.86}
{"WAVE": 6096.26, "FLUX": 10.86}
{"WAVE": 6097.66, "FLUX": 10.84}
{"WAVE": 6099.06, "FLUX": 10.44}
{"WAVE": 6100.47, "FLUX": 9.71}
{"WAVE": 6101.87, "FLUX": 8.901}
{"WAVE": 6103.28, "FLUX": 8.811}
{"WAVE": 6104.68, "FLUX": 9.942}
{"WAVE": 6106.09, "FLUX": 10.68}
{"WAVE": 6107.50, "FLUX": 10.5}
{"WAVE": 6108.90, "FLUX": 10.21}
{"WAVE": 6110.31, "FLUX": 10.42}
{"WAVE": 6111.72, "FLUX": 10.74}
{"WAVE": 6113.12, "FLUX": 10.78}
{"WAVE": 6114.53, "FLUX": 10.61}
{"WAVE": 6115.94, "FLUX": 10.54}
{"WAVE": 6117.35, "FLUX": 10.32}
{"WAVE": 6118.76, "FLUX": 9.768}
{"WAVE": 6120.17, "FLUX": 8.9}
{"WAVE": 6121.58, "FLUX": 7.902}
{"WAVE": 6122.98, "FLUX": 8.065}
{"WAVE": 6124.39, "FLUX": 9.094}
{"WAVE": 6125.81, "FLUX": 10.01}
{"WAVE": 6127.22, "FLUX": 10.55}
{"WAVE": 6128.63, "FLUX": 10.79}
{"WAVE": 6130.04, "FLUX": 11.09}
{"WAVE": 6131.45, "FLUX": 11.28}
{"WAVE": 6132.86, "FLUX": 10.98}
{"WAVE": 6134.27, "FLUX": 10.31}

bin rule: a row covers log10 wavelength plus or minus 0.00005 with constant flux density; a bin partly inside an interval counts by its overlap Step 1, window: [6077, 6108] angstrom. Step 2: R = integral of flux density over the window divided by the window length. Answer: 10.2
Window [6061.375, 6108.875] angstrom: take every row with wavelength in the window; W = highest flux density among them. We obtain 12.01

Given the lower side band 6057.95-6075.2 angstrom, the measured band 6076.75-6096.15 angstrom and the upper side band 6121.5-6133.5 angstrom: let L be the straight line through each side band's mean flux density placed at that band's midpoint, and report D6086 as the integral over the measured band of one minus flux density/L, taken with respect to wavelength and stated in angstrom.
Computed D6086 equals 0.4 angstrom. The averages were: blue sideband 10.7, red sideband 10.1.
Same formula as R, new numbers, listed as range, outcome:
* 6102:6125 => 9.81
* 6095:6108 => 10.1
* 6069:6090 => 10.7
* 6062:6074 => 10.7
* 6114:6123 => 9.53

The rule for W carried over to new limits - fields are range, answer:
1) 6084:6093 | 10.27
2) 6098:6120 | 10.78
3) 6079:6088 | 10.3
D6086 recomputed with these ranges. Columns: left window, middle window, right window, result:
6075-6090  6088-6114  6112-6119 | 0.4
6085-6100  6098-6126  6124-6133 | 1.8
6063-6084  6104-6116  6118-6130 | -0.8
